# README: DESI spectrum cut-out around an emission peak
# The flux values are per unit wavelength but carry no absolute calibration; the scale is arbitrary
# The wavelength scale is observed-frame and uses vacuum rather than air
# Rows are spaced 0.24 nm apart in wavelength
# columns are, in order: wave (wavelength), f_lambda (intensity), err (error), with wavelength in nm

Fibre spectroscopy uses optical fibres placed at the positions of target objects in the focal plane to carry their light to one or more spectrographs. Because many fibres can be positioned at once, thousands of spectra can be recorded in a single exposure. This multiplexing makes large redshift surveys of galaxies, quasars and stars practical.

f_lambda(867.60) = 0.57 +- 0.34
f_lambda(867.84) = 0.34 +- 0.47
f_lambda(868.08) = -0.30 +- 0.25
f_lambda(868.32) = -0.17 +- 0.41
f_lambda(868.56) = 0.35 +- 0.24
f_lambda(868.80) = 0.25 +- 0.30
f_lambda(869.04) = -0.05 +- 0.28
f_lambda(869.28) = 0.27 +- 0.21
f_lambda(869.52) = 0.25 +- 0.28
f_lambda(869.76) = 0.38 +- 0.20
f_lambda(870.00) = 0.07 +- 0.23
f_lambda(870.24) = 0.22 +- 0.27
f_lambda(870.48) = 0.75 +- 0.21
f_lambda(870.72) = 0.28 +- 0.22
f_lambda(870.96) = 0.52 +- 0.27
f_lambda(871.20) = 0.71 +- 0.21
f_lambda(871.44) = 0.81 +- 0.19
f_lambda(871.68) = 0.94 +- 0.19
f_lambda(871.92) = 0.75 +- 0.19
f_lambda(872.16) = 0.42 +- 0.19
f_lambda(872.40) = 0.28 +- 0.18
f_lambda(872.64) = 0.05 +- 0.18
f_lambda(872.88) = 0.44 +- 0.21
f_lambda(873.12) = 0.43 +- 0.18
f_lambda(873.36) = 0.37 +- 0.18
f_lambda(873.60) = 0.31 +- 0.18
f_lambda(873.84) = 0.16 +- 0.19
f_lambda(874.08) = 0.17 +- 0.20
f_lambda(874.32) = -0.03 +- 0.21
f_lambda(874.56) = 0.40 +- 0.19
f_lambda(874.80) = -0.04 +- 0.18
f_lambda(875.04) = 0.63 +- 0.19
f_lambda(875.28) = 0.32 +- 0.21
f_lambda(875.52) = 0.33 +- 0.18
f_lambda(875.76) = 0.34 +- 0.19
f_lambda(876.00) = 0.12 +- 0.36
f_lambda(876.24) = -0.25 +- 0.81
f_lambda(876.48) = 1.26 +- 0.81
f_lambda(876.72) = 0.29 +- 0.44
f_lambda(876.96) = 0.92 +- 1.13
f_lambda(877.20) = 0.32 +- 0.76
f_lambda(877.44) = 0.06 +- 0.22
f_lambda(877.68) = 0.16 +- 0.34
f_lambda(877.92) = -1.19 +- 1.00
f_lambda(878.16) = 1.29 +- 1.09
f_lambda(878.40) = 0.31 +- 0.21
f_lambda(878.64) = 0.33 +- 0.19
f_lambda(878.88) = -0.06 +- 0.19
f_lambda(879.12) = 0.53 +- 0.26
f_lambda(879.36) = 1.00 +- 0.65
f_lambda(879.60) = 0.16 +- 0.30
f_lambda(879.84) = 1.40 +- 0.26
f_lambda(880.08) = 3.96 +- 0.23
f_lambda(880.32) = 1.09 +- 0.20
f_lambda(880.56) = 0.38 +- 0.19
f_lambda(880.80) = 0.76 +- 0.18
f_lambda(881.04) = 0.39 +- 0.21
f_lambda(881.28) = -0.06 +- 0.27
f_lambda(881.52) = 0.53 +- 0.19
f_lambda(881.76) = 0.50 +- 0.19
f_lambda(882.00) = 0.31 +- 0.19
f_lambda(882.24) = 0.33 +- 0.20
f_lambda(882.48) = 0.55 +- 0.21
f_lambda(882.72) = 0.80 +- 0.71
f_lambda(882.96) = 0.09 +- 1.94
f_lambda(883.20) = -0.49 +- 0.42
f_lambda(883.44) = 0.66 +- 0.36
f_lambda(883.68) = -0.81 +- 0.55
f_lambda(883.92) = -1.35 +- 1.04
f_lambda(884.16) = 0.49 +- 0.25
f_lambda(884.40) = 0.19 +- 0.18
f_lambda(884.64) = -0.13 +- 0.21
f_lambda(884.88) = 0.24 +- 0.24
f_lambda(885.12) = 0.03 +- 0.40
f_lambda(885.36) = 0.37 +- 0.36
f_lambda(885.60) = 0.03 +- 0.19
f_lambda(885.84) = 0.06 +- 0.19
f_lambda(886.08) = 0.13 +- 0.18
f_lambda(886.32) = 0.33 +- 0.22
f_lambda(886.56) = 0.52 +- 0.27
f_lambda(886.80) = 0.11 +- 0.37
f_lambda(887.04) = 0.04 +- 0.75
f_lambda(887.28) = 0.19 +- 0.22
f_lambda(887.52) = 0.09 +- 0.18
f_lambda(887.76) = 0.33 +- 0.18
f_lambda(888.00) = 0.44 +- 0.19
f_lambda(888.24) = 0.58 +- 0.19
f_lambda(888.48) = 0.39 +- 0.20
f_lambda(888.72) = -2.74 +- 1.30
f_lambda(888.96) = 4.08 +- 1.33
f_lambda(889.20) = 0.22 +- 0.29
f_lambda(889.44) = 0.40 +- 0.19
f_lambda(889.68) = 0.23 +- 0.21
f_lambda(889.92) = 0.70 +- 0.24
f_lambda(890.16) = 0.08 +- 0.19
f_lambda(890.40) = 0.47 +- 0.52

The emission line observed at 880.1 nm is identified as [O III] 5007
